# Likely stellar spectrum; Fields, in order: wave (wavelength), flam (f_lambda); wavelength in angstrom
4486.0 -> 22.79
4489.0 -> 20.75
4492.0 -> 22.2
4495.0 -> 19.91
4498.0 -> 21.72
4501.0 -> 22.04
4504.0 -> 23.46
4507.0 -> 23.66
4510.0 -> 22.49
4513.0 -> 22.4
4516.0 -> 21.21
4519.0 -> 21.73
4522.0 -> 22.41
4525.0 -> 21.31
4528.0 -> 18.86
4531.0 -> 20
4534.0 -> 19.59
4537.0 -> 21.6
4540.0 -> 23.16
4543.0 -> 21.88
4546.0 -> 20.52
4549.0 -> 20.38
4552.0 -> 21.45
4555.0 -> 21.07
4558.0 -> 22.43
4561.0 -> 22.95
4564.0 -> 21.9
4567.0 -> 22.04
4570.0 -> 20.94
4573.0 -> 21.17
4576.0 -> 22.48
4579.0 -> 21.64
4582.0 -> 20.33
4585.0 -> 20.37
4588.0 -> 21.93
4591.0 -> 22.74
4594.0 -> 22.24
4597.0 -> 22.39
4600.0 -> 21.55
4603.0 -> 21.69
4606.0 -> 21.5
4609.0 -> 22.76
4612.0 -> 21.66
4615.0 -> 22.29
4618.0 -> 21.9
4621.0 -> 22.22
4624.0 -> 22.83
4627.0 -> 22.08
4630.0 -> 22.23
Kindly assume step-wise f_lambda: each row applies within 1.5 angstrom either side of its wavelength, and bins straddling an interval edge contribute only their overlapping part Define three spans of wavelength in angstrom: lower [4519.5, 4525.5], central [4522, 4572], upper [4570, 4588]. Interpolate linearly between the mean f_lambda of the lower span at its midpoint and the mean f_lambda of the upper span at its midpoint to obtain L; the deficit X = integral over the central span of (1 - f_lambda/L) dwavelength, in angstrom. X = 0.8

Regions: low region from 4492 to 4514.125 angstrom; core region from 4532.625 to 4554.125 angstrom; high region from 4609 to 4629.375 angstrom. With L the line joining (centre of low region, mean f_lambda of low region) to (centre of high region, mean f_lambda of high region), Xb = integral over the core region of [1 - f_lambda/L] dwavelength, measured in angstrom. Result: 1.0 angstrom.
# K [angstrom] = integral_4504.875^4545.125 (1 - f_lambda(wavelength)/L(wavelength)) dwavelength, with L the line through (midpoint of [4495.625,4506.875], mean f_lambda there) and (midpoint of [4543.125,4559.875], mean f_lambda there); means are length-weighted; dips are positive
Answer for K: 0.5 angstrom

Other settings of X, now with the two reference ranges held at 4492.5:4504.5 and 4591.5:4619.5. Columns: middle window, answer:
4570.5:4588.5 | 0.6 angstrom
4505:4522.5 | -0.5 angstrom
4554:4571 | 0.0 angstrom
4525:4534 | 0.8 angstrom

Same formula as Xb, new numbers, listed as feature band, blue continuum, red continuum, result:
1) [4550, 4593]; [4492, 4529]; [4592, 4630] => 0.64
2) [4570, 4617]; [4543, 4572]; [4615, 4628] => 0.41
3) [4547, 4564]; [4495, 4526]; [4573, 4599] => 0.19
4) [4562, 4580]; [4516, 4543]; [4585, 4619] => -0.09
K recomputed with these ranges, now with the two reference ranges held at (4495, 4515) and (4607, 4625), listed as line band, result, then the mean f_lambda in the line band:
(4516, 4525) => 0.23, 21.8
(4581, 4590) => 0.51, 21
